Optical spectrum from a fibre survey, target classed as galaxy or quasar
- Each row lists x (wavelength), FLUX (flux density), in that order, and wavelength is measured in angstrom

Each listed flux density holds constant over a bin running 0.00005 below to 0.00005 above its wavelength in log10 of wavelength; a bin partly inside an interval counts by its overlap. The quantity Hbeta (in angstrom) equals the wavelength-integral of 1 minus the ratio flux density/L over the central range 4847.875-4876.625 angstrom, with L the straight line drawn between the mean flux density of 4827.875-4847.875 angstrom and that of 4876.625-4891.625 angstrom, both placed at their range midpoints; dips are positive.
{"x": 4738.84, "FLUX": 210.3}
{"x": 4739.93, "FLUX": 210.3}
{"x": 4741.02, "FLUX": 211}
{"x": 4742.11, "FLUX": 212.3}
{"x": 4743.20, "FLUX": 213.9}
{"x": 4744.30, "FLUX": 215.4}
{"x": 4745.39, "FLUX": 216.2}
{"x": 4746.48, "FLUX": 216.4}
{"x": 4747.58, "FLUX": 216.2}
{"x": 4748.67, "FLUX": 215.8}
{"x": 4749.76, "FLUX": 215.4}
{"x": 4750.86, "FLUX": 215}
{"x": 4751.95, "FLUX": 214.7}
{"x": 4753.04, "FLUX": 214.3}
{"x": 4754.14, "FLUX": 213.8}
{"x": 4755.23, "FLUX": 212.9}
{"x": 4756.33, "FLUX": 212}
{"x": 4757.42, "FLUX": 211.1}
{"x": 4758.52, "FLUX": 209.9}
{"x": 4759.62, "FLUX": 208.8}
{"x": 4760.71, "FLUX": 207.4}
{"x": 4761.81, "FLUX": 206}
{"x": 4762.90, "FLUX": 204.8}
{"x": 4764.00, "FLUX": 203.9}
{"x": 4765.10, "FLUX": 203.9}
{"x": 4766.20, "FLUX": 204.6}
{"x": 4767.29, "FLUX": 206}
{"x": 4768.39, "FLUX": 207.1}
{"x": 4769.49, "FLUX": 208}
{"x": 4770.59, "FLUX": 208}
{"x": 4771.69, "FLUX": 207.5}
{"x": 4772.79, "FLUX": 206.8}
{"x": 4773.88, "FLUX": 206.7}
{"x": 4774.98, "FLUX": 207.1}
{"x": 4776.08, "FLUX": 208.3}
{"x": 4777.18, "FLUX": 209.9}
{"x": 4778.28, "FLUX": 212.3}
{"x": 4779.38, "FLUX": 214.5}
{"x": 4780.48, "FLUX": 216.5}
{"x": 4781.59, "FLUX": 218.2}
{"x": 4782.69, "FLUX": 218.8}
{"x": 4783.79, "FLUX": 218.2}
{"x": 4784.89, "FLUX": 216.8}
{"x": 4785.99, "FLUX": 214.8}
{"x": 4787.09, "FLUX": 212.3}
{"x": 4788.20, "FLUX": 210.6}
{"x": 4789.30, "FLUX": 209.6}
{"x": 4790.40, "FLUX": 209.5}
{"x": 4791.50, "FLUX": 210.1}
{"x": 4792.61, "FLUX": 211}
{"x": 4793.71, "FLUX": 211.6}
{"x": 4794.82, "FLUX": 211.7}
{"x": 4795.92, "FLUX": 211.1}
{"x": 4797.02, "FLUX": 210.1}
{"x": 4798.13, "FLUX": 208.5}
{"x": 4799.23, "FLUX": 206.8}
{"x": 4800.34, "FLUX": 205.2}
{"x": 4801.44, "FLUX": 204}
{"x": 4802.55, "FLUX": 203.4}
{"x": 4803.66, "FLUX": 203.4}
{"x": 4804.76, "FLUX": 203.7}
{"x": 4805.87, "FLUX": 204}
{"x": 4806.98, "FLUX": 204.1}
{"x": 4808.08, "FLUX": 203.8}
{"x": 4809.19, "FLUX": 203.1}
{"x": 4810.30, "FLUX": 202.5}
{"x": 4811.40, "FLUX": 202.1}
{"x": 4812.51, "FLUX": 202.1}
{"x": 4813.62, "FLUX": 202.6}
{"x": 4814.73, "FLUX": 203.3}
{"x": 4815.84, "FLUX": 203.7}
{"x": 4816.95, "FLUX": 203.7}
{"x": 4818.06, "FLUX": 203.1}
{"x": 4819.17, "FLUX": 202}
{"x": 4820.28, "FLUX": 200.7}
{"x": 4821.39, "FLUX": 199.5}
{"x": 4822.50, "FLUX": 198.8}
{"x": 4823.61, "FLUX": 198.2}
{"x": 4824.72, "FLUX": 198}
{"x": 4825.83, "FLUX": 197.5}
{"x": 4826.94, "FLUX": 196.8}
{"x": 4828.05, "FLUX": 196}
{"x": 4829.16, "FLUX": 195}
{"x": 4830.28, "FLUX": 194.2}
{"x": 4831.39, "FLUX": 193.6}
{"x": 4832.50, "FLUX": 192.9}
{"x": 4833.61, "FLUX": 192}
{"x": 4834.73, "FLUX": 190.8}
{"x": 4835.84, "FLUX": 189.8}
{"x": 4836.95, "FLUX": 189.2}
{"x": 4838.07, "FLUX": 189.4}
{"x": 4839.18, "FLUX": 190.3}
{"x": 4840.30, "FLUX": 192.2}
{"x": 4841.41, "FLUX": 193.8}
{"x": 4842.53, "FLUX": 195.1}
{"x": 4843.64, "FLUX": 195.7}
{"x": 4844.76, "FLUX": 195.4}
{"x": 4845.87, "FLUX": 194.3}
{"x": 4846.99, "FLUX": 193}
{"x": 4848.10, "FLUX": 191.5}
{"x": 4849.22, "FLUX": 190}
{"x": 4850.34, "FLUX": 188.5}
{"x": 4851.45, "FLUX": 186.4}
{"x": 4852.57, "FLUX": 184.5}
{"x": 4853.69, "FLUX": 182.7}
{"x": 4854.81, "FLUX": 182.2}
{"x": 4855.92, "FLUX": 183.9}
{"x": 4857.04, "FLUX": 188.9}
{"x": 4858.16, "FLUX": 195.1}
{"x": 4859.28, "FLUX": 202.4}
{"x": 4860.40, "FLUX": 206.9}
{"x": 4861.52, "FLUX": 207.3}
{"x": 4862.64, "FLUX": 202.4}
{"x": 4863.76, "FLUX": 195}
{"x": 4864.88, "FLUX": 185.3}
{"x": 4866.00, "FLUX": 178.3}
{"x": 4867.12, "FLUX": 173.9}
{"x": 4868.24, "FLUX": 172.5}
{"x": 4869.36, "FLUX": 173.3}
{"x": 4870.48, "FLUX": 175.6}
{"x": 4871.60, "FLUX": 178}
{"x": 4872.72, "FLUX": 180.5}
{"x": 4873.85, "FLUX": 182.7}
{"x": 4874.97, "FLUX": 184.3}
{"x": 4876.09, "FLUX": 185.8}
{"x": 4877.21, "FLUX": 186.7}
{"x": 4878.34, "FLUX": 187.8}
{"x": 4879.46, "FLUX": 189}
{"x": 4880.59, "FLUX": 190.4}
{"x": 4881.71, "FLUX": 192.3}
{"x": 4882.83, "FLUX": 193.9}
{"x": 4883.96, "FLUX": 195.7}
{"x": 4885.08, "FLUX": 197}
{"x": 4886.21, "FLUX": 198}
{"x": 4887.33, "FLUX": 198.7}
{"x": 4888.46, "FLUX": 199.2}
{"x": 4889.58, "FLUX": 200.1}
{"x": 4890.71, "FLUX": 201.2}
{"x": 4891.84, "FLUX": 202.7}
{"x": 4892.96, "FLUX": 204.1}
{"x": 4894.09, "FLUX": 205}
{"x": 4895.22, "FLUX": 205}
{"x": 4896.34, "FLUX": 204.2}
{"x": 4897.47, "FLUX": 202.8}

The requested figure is 1.0 angstrom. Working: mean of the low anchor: 193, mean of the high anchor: 195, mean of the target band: 187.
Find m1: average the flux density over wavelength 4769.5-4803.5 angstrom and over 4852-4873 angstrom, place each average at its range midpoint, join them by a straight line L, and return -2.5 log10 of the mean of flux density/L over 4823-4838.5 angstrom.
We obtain 0.016 mag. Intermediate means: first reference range 211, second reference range 187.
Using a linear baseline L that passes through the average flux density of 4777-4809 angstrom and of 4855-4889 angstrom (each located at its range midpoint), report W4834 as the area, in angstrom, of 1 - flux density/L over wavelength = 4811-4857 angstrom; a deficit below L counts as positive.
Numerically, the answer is 1.1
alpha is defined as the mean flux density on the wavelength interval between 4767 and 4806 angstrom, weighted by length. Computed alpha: 210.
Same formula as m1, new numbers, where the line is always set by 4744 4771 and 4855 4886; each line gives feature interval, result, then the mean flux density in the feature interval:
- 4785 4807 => -0.03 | 209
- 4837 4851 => 0.01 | 192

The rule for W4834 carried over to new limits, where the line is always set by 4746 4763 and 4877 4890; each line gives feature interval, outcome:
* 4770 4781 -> -0.02 angstrom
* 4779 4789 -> -0.35 angstrom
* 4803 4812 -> 0.07 angstrom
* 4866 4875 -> 0.86 angstrom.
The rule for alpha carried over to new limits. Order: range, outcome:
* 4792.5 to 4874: 196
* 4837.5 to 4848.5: 193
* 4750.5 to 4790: 211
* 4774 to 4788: 214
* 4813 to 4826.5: 201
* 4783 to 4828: 206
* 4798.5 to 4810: 204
